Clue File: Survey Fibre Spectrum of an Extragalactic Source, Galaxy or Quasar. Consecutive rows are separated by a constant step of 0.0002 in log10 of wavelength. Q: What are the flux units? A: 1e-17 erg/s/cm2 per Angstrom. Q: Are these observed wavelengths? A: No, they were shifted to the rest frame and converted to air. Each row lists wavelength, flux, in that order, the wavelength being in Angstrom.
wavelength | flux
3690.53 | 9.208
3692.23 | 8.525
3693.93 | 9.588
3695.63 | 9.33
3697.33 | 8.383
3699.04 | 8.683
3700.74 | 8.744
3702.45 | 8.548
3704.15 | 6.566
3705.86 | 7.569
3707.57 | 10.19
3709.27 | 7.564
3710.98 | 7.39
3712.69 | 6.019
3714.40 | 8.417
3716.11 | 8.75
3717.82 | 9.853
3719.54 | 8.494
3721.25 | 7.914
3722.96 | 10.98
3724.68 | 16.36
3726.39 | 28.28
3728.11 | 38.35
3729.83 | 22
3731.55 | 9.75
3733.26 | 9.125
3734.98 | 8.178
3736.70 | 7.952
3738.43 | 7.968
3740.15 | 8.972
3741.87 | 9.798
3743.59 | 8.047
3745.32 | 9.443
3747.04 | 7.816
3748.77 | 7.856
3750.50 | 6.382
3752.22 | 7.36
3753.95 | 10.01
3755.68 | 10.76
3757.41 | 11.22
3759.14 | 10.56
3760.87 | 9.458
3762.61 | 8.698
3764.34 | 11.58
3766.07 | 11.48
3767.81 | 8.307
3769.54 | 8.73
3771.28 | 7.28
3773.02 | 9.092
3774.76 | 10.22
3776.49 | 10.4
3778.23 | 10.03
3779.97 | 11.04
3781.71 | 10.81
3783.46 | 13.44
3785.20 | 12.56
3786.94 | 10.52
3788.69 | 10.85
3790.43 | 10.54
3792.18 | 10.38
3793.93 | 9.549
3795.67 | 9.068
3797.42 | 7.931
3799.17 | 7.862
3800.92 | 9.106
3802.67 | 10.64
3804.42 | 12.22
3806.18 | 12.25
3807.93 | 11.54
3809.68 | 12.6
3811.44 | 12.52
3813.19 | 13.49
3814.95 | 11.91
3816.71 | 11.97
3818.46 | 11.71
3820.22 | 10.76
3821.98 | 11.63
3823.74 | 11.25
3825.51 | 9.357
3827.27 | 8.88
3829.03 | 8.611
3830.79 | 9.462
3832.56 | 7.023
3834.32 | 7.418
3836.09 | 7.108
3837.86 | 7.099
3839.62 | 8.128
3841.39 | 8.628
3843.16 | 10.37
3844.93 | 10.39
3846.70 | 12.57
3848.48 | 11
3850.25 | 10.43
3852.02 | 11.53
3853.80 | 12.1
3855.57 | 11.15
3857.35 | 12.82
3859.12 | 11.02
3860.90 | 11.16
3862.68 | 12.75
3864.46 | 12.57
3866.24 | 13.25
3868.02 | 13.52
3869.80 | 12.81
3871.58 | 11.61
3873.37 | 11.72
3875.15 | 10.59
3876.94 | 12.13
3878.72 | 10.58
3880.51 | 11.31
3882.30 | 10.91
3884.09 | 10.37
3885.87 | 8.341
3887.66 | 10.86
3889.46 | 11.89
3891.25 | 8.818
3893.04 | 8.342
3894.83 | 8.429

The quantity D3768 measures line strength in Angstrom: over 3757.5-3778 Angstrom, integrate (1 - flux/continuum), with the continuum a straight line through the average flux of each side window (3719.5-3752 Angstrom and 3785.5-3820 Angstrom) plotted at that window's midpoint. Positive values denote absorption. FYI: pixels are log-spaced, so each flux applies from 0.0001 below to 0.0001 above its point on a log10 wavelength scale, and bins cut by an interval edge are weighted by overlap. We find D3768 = 3.4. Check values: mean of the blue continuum 12.3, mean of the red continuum 10.9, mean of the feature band 9.69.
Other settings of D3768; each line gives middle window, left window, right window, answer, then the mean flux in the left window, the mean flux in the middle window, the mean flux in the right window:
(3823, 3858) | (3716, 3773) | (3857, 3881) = 6.1 Angstrom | 11.1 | 9.74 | 12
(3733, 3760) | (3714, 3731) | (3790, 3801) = 9.6 Angstrom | 16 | 8.83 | 9.16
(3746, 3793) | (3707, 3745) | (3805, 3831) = 6.7 Angstrom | 11.8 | 9.9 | 11.3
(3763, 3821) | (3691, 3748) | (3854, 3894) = 1.7 Angstrom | 10.7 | 10.7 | 11.3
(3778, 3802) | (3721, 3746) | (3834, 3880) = 4.2 Angstrom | 13.7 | 10.3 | 11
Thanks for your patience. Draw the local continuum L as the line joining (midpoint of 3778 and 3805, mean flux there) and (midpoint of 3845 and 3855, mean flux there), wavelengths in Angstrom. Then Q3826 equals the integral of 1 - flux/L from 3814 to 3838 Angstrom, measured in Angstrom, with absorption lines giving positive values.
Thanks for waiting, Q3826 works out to 2.9 Angstrom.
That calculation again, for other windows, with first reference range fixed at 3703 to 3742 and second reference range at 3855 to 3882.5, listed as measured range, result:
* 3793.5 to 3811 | 2.1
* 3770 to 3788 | 1.9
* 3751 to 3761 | 1.6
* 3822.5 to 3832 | 1.9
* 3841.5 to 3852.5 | 0.9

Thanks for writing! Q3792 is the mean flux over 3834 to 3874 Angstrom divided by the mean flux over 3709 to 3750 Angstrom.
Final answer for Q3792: 0.96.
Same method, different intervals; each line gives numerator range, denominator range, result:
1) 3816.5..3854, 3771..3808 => 0.95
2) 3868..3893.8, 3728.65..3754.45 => 1.12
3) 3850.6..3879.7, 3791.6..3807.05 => 1.21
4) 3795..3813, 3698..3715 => 1.34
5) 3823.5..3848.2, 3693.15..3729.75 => 0.78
